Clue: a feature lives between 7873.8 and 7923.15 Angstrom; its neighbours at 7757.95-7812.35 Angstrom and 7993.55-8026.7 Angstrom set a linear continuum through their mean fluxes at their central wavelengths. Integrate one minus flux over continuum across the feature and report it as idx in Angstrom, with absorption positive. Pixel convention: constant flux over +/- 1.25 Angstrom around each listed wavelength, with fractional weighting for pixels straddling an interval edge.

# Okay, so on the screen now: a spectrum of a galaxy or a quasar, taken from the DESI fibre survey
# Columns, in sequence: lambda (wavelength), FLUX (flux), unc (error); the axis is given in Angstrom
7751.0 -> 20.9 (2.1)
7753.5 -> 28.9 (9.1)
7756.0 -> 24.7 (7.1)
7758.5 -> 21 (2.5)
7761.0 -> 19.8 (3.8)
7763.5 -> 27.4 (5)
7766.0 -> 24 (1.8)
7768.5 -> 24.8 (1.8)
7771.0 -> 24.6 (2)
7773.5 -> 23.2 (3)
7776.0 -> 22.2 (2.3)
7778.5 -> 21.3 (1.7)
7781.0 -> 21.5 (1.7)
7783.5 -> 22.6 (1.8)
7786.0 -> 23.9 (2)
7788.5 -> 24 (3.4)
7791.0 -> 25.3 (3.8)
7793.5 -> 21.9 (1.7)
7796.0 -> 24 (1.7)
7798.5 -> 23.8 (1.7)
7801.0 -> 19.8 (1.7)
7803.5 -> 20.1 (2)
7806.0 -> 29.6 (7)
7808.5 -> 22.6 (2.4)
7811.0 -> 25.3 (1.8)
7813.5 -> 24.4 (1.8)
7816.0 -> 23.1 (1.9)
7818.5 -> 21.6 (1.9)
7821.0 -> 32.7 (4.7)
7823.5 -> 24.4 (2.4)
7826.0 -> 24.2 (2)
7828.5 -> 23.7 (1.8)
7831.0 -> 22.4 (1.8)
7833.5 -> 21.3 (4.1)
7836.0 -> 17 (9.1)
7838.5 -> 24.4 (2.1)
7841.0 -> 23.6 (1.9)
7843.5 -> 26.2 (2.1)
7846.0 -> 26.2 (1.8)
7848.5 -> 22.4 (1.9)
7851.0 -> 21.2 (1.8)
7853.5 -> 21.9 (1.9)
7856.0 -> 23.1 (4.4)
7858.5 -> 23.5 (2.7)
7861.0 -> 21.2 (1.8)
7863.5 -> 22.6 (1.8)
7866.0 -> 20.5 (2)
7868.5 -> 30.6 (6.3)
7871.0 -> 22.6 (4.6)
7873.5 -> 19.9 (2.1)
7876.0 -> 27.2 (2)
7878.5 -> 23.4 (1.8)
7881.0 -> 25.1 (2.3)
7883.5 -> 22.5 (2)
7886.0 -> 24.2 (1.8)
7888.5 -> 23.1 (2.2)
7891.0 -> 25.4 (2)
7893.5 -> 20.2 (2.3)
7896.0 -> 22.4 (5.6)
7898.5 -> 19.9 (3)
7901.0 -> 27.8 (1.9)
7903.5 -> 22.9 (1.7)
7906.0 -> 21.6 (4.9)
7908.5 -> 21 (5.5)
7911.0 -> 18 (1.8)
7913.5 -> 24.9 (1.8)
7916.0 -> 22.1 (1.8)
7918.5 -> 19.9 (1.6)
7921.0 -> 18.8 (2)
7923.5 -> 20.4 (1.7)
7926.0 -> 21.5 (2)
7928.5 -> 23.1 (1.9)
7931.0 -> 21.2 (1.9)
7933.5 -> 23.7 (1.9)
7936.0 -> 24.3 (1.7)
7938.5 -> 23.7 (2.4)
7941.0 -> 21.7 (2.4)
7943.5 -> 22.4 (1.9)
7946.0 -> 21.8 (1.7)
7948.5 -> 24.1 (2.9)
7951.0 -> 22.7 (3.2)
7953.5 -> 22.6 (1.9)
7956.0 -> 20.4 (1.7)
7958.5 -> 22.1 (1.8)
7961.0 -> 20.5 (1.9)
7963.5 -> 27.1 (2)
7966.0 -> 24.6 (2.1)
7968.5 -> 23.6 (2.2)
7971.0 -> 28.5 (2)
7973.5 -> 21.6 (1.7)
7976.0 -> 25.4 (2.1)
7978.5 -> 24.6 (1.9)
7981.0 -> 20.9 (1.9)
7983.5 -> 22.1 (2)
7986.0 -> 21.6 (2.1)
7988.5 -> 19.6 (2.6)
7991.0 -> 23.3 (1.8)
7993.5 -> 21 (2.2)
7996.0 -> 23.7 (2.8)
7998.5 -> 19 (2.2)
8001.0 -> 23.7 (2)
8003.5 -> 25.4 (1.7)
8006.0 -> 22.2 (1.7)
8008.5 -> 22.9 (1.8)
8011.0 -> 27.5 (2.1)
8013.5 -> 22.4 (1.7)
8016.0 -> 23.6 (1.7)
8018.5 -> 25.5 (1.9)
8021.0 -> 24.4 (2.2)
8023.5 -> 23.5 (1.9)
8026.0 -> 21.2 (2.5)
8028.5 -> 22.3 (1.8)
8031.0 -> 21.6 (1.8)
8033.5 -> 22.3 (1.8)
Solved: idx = 1.7 Angstrom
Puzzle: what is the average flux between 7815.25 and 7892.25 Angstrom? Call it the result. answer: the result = 23.6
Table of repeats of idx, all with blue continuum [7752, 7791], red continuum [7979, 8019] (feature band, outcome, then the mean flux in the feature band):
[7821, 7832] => -0.61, 24.7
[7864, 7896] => -0.60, 23.6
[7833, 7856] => 0.58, 22.8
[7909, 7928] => 1.79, 20.9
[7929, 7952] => 0.13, 22.9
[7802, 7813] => -0.38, 24.3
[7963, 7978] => -1.40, 25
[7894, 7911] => 0.72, 22.2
